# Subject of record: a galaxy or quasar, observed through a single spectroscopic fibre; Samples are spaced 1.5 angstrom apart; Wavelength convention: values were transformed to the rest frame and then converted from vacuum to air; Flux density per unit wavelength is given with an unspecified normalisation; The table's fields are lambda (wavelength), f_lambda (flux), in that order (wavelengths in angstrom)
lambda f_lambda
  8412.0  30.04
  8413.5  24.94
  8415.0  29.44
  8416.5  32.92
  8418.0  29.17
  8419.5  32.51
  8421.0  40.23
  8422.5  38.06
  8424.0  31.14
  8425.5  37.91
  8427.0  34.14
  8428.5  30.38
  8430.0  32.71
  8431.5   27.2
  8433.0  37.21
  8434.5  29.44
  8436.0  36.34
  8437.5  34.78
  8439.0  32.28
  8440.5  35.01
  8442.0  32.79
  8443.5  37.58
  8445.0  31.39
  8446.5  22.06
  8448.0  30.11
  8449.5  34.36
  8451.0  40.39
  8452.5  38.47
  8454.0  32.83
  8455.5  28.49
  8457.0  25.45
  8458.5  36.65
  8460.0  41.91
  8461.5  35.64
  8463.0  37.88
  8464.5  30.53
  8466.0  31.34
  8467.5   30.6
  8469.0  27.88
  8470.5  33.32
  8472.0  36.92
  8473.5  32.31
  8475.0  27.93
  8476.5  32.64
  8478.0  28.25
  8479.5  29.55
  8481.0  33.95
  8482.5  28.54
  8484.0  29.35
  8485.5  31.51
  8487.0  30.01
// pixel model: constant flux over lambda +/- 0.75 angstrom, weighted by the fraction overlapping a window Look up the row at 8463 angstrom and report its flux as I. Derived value 37.88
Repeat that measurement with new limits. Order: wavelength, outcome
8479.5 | 29.55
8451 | 40.39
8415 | 29.44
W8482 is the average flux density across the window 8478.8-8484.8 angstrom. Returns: 30.4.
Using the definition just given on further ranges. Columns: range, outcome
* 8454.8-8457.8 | 27.1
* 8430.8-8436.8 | 32.6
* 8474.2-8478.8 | 29.6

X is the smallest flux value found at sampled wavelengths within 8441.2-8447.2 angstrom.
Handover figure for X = 22.06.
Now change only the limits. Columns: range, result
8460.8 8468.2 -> 30.53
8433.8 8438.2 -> 29.44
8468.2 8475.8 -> 27.88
